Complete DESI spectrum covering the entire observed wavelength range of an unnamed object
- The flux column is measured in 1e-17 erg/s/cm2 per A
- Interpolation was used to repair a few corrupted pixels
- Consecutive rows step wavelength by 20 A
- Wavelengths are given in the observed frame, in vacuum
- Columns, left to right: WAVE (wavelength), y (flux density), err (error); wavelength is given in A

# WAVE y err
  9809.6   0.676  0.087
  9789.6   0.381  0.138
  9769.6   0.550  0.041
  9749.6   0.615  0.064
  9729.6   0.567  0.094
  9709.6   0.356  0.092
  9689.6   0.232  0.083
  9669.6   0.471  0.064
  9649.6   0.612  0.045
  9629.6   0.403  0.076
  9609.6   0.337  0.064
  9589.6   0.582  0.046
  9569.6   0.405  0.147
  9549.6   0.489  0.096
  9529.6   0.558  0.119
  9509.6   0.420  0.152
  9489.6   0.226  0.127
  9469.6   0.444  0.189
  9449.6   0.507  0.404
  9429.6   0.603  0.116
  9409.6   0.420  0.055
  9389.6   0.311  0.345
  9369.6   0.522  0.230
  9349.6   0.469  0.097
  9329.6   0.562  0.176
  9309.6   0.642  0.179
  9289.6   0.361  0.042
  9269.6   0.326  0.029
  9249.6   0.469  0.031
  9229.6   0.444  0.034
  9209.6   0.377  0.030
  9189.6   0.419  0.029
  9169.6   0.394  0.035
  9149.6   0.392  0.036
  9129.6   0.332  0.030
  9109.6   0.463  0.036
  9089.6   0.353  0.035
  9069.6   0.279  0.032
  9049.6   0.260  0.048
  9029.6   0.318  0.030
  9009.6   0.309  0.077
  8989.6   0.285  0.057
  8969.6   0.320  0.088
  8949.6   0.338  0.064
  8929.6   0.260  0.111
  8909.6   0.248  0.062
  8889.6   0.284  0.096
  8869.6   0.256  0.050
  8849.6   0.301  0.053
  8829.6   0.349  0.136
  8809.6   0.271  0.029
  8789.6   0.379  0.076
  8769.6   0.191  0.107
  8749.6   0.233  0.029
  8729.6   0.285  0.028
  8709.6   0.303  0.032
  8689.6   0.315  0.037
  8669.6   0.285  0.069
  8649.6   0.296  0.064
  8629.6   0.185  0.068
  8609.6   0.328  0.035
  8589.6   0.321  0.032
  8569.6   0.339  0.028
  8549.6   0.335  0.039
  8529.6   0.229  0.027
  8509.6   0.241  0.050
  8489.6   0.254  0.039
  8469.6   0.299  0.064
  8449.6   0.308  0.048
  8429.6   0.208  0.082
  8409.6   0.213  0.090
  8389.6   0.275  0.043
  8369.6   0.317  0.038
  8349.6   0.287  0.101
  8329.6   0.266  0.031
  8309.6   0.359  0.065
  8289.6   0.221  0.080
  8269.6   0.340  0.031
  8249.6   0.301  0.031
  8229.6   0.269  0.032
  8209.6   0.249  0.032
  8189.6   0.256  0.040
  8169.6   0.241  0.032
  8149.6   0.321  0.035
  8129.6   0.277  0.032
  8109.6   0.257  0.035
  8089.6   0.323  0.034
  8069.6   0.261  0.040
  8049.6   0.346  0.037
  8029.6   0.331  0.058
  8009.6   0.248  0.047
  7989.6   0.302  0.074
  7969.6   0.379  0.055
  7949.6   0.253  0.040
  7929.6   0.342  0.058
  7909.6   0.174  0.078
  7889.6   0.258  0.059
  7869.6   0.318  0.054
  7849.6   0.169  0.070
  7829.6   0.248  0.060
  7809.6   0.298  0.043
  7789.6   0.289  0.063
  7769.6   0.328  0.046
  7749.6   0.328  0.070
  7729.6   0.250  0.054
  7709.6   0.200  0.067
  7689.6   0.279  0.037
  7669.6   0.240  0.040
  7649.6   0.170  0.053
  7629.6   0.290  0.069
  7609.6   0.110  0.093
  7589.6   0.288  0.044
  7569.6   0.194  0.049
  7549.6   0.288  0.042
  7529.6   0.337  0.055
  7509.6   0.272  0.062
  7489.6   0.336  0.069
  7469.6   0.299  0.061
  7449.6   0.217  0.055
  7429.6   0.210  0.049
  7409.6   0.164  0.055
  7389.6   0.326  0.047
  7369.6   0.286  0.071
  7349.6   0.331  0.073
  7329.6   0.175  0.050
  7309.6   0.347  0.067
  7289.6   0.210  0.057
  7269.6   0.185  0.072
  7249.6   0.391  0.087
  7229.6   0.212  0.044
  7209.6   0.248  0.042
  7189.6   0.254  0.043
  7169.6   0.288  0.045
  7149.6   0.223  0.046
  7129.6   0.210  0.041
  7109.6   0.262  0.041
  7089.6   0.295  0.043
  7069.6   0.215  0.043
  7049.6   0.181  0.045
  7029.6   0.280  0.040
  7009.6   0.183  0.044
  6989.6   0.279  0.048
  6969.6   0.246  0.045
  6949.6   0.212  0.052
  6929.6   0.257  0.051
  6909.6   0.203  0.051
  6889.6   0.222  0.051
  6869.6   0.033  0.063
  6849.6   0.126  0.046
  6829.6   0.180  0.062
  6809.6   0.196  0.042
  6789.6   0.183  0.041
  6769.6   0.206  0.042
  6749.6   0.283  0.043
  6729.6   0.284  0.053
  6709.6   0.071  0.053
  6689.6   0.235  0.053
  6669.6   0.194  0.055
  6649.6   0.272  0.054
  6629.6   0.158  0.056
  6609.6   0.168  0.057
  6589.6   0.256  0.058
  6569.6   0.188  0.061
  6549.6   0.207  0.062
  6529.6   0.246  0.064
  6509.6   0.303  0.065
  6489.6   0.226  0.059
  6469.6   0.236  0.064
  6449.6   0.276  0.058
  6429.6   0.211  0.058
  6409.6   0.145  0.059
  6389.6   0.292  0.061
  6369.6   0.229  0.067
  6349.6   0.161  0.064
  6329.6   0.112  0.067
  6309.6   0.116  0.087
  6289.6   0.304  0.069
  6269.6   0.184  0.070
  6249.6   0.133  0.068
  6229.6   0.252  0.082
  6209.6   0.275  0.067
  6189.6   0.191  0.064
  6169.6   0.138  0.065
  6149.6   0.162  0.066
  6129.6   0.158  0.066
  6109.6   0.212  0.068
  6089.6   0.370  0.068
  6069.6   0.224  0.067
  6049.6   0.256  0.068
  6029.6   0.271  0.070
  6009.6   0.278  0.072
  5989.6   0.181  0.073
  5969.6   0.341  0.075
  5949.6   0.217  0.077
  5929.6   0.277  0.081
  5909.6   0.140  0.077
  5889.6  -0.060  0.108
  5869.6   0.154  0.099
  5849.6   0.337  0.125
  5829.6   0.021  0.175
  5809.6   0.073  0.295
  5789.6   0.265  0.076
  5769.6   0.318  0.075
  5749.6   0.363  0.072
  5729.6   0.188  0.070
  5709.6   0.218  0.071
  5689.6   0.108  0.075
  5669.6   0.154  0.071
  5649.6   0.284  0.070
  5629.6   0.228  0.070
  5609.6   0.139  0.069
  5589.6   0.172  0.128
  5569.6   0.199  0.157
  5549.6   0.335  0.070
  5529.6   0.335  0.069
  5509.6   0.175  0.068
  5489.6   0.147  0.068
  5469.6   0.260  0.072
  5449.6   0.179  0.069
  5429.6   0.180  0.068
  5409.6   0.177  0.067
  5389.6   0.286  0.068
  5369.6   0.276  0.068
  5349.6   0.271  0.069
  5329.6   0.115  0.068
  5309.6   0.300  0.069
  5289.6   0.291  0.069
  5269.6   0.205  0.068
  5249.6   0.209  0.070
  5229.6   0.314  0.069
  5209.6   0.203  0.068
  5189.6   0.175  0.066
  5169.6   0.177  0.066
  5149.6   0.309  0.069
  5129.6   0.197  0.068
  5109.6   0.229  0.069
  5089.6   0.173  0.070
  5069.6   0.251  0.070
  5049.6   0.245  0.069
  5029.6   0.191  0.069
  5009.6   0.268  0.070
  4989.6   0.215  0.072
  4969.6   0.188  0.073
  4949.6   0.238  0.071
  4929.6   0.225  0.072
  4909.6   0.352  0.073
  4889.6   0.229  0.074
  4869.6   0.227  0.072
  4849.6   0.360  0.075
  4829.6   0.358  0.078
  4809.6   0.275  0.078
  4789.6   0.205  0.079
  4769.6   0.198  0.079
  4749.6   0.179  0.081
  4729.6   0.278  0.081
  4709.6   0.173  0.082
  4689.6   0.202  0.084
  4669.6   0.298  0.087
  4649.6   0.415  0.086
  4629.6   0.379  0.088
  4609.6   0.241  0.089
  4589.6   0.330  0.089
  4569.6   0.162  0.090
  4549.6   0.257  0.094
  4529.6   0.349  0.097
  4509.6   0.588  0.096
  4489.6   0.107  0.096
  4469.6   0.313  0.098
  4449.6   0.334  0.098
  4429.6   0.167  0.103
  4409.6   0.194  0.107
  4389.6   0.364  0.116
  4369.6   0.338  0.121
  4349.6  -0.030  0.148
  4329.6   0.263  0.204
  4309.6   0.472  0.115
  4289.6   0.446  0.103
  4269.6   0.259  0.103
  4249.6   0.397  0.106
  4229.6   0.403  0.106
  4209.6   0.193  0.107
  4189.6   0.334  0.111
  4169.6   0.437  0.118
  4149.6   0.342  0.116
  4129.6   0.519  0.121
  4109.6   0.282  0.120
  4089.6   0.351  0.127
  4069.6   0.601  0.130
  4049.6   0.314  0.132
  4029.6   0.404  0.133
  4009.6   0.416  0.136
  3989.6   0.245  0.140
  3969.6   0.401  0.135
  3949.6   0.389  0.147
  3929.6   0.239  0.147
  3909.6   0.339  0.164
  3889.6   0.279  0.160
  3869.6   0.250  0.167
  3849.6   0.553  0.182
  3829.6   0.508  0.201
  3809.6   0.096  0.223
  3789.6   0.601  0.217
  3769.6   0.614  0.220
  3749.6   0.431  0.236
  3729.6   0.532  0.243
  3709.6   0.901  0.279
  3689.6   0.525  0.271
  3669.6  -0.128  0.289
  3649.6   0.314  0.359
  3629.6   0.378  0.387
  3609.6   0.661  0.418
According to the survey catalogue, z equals 1.44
